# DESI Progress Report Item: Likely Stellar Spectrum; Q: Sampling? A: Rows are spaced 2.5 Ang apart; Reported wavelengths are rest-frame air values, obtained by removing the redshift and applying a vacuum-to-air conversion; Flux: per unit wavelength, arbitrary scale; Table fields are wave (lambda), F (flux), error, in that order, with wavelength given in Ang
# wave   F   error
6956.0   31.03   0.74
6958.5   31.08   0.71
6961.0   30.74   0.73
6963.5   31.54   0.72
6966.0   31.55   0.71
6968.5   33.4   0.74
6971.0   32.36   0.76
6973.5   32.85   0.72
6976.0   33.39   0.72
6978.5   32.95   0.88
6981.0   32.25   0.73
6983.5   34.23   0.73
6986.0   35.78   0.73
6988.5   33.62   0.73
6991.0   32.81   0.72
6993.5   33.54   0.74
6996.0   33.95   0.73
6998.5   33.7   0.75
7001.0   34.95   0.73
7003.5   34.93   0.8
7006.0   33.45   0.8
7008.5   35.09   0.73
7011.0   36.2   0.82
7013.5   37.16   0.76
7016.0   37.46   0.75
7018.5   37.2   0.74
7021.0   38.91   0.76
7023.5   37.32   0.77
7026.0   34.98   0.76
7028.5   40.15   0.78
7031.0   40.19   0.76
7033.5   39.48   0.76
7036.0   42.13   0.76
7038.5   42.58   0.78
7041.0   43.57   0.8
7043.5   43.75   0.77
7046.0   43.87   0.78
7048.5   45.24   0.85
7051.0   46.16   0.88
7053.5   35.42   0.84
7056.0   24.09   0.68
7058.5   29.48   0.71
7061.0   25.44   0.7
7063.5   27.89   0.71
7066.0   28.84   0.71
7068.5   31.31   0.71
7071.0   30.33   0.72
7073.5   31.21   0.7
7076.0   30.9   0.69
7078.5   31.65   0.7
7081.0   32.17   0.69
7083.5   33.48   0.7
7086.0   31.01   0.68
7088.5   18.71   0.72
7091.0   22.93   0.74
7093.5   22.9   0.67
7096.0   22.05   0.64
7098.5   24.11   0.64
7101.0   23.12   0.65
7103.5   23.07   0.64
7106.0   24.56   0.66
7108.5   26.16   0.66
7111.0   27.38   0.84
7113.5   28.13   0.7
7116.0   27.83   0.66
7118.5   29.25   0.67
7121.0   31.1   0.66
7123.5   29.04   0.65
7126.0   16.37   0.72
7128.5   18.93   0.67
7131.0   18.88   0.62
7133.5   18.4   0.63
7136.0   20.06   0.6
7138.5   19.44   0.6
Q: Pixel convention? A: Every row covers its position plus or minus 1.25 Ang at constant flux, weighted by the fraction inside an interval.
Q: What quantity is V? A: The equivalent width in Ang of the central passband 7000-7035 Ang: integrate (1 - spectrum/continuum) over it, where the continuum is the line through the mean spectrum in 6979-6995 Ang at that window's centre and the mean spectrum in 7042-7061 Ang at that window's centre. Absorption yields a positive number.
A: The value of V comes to -1.49 Ang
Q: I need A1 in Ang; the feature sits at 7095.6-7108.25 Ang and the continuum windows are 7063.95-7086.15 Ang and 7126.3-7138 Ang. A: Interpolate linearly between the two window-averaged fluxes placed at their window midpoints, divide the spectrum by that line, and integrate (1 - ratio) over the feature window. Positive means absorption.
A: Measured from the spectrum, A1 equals 0.8 Ang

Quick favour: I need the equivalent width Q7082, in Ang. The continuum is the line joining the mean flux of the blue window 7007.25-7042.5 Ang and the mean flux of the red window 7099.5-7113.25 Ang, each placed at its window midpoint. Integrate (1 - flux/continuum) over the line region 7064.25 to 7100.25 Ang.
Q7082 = 1.63 Ang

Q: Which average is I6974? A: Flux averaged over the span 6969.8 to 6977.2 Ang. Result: 32.9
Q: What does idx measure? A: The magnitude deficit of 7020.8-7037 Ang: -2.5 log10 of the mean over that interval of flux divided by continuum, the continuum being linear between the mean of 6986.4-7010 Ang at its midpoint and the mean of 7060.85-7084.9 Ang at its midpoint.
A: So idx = -0.19 mag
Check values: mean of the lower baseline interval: 34.1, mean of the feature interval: 39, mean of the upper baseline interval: 30.5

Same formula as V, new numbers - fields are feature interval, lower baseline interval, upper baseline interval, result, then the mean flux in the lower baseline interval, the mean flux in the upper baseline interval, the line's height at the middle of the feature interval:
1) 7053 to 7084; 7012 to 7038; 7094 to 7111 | 0.3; 38.6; 24.1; 30.4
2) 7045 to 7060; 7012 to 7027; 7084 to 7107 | -2.6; 37.2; 23.9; 31.4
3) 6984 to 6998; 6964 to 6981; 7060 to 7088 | -0.8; 32.7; 30.1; 32.2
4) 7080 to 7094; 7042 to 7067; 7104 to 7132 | 1.5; 35.2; 25.2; 30.1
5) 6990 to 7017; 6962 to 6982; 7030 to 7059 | 0.7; 32.5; 39.9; 35.7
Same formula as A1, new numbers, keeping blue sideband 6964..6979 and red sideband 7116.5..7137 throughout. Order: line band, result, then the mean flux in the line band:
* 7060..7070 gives -0.62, 28.5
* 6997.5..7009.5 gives -1.47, 34.4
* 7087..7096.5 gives 1.24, 21.9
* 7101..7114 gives -0.70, 25.5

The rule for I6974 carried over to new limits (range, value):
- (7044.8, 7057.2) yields 39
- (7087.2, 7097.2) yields 21.7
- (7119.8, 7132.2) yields 22.8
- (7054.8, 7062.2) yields 26.4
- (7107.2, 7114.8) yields 27.2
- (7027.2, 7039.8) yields 40.9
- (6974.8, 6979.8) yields 33.2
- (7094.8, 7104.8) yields 23.1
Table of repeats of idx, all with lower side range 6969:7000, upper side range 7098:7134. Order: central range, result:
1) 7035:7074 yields -0.23 mag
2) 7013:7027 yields -0.20 mag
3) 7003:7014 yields -0.11 mag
